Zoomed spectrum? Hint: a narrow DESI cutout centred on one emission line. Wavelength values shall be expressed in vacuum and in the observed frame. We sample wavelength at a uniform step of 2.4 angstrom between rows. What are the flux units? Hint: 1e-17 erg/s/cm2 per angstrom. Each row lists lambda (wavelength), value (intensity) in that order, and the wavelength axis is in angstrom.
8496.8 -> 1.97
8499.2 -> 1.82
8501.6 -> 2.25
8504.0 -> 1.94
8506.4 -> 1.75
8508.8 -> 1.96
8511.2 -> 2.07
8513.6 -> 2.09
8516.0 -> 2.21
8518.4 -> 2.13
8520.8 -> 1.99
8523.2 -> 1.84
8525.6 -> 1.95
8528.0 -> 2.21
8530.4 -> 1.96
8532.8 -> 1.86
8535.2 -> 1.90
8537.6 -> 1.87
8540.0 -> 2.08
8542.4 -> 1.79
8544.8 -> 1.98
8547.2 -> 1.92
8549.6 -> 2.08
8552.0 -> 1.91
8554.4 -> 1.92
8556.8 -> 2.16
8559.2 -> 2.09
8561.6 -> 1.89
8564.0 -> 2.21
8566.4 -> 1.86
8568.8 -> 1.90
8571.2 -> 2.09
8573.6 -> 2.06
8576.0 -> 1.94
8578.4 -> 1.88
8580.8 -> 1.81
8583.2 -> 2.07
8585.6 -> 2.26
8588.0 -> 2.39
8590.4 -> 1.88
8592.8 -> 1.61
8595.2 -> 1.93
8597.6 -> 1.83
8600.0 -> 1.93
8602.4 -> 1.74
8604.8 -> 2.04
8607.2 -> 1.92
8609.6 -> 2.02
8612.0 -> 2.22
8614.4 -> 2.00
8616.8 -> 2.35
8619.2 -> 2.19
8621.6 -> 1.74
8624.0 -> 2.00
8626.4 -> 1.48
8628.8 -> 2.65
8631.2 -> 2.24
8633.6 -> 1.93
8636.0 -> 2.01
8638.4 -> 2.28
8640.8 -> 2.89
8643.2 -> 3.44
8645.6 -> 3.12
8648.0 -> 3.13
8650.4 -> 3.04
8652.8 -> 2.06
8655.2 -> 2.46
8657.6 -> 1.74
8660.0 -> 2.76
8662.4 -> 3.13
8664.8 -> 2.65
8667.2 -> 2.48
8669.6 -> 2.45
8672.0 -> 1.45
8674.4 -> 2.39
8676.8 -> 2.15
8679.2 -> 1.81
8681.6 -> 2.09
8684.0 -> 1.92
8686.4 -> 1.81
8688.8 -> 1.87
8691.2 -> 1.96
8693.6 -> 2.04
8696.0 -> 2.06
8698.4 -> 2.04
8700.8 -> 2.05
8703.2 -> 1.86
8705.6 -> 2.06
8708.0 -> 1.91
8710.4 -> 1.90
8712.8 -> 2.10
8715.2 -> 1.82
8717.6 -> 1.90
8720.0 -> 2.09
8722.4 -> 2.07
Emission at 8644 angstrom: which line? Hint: [S II]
